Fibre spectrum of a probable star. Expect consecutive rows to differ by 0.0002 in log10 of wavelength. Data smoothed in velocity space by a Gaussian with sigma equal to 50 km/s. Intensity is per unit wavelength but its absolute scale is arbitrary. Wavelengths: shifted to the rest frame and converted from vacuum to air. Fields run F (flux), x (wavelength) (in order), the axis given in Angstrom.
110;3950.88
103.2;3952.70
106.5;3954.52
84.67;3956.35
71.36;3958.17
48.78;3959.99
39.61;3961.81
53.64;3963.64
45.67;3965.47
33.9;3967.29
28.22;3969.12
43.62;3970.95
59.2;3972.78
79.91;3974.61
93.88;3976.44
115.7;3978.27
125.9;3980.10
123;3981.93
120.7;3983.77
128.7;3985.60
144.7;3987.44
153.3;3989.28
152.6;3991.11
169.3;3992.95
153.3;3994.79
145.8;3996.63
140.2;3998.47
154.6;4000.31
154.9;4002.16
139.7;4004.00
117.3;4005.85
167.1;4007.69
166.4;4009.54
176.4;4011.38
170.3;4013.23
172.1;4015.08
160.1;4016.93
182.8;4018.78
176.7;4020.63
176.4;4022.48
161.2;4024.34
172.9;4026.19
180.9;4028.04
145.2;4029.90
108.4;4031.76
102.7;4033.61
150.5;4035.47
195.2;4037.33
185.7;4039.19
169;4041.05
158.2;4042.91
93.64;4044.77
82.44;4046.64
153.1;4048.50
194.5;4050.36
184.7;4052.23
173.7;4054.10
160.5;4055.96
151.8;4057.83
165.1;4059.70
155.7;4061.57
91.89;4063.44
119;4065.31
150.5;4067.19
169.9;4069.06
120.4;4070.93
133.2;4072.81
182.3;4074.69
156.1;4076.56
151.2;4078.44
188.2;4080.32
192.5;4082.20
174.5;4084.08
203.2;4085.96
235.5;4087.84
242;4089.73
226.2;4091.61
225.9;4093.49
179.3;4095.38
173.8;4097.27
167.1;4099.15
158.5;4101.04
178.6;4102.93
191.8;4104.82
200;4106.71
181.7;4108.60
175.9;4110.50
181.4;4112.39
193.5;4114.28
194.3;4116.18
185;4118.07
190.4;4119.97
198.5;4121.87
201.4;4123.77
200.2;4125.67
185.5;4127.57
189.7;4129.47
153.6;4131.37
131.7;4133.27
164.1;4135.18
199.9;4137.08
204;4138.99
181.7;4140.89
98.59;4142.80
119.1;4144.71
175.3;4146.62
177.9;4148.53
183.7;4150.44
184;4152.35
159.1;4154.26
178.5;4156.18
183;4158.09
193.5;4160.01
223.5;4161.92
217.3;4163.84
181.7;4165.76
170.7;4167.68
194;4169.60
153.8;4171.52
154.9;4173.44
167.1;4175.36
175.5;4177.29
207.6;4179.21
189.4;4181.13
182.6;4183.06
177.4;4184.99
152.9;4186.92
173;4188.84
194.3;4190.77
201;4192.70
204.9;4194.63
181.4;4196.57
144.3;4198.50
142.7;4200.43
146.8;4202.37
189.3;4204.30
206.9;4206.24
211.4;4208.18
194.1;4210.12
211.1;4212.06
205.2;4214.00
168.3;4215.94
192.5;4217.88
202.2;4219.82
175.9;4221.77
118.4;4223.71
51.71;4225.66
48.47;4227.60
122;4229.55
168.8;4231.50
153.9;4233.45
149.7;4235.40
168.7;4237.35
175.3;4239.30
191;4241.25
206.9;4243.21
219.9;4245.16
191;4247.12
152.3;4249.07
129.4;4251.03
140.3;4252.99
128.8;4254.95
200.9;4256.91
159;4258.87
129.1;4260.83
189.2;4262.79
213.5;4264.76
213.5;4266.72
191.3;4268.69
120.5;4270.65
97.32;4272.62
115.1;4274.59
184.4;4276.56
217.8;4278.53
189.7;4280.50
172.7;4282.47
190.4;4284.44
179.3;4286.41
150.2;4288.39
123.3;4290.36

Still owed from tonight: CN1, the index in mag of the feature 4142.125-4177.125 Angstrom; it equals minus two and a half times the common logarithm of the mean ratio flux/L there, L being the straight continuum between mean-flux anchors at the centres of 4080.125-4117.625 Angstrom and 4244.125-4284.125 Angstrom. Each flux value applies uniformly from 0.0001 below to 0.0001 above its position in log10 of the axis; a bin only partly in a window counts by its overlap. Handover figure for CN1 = 0.06 mag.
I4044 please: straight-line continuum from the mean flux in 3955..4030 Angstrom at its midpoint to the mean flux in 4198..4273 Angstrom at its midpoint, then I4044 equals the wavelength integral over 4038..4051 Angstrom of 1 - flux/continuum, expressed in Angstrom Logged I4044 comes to -1.40 Angstrom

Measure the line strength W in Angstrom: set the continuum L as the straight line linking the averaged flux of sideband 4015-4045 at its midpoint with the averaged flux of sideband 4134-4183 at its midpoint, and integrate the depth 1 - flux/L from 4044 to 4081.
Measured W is 3.4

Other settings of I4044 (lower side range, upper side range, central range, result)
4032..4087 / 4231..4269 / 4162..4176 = -1.24 Angstrom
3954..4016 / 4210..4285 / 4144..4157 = -2.02 Angstrom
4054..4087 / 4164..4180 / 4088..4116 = -4.92 Angstrom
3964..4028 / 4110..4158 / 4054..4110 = -4.58 Angstrom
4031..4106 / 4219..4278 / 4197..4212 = -1.84 Angstrom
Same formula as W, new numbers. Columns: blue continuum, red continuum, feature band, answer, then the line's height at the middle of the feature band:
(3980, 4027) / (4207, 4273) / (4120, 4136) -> -1.9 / 160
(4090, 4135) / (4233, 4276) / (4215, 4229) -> 2.8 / 170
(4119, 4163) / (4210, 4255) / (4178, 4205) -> -1.5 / 168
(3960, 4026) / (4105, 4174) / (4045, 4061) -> -0.8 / 148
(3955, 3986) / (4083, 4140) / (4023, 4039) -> -3.8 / 125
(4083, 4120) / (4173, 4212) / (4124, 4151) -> 2.7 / 188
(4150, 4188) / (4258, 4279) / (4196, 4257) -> 2.6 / 172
